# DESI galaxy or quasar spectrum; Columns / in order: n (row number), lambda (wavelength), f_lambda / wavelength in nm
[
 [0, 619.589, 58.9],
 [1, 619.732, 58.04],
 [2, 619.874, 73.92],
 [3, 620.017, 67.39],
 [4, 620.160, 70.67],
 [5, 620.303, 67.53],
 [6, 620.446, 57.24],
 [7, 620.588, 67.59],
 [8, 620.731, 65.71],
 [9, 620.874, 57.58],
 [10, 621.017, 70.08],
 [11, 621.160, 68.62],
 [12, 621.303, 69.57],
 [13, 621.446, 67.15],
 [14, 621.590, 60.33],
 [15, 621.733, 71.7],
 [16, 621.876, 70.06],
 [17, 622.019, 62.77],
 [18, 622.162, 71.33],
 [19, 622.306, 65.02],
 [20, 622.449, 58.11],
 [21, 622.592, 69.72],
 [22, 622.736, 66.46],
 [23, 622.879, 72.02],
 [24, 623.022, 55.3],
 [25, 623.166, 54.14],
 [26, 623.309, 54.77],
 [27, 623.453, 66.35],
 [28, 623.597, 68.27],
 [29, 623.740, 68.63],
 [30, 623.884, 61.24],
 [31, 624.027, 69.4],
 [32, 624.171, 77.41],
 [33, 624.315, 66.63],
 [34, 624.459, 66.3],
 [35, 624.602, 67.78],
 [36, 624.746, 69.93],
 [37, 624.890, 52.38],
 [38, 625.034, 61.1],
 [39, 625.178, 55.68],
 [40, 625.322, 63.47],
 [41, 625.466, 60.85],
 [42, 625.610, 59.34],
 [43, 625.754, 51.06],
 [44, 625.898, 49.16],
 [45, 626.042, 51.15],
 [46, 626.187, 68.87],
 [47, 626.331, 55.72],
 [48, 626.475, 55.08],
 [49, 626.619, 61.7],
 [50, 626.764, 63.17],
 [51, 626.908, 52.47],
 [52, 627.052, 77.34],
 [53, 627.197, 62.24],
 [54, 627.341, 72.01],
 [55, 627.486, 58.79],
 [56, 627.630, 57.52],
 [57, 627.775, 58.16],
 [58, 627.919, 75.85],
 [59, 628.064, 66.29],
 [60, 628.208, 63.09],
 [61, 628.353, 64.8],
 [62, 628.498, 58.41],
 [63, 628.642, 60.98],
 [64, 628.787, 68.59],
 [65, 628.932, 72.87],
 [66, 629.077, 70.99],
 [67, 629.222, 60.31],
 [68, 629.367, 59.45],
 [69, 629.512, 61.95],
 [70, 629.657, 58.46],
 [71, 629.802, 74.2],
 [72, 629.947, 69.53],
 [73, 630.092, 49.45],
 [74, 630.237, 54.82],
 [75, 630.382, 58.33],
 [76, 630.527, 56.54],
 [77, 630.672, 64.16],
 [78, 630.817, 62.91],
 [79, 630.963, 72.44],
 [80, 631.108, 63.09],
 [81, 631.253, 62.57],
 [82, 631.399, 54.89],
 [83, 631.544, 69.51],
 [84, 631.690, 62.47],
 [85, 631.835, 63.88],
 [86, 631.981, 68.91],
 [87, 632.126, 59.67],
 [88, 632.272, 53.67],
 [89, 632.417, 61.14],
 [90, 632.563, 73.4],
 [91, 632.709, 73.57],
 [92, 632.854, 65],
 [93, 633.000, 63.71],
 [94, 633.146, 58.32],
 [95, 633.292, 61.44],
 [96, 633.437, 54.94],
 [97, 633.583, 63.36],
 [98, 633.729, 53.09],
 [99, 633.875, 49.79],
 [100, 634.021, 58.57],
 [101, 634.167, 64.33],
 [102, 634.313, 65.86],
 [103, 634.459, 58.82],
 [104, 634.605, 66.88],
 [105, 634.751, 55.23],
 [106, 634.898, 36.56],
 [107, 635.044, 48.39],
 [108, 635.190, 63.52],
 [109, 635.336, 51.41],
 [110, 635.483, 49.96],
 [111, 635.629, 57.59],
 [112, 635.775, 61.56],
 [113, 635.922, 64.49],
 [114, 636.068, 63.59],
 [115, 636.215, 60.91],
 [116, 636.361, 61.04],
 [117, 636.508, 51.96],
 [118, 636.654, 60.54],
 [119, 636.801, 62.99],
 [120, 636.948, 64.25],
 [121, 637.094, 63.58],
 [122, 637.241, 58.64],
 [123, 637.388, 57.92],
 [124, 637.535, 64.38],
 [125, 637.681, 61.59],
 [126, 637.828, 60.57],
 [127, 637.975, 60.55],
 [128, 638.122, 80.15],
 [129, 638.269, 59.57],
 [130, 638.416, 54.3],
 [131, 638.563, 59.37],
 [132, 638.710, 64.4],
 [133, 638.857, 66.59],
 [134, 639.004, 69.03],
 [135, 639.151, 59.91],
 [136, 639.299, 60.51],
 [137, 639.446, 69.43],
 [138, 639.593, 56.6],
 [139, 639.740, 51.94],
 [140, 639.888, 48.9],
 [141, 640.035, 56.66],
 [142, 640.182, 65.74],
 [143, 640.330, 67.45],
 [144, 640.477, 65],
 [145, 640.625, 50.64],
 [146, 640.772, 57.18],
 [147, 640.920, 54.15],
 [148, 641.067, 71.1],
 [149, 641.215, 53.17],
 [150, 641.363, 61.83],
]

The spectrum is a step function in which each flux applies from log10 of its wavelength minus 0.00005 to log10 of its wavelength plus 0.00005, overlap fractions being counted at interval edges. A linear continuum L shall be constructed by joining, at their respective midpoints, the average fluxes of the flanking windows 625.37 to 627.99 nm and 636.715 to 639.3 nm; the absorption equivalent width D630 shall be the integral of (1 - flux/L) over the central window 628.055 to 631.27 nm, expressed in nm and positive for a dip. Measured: -0.11 nm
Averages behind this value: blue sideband 60.6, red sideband 62.7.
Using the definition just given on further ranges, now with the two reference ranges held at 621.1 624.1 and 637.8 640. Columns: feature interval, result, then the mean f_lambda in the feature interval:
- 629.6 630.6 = 0.05 nm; 60.3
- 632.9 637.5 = 0.27 nm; 58.6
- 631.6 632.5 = 0.02 nm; 61.9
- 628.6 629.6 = -0.02 nm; 65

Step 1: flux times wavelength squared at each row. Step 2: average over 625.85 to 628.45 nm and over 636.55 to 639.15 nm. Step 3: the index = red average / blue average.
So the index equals 1.05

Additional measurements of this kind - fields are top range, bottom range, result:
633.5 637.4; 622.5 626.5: 0.97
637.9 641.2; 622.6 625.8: 1.01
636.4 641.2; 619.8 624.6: 0.97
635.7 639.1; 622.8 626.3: 1.04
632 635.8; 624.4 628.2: 0.98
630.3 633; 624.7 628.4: 1.06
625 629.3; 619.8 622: 0.94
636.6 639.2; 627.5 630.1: 1.01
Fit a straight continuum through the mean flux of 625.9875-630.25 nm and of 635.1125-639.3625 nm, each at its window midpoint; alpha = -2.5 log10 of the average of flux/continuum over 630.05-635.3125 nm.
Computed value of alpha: 0.031 mag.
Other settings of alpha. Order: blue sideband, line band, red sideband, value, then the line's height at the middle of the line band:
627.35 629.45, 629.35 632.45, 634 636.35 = 0.00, 61.9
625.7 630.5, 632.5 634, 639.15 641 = -0.02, 60.6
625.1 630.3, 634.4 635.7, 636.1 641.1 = 0.13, 61.3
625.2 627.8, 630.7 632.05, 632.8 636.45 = -0.10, 58.9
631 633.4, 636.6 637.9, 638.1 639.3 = 0.03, 63.3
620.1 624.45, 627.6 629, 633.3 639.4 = -0.03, 63.2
